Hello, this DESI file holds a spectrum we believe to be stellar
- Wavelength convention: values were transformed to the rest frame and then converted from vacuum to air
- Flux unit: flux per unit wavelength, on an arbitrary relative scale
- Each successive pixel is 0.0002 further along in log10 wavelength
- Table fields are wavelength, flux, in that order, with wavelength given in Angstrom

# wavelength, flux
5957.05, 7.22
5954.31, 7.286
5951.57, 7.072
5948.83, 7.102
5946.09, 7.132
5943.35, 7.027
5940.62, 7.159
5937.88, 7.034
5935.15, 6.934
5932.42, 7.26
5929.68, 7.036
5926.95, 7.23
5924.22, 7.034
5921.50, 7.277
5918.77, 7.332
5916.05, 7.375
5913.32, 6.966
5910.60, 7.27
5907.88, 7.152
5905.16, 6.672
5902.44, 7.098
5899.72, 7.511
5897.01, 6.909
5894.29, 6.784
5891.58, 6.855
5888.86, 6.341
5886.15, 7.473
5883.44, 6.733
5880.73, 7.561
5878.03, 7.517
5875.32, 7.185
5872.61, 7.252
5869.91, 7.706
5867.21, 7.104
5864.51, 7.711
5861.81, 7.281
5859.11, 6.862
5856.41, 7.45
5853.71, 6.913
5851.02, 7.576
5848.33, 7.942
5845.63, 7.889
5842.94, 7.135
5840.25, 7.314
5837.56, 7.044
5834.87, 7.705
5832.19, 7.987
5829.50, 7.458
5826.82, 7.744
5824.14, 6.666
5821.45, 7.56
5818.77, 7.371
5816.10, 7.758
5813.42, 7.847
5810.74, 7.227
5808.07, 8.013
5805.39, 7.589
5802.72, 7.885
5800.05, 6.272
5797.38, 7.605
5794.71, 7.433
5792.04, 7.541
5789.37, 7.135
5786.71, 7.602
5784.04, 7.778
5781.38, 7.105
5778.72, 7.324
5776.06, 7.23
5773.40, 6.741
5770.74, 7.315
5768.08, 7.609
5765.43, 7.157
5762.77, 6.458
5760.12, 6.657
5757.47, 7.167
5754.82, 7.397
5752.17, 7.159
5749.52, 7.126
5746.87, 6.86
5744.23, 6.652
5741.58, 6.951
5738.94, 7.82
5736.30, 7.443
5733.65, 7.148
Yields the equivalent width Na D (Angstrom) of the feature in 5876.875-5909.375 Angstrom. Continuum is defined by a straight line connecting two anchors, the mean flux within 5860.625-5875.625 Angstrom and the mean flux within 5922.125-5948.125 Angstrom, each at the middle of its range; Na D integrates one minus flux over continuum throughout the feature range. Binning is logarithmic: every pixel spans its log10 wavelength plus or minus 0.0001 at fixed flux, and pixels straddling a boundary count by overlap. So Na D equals 1.0 Angstrom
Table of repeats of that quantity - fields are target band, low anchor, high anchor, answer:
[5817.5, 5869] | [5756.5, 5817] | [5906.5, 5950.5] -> -1.1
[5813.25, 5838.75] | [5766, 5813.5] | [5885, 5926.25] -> -0.7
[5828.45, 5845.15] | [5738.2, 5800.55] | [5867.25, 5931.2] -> -0.7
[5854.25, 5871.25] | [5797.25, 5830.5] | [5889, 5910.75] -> -0.3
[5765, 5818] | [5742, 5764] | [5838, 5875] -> -2.3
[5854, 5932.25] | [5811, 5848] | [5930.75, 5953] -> 1.1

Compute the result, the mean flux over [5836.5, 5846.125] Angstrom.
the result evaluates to 7.31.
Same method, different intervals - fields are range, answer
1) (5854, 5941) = 7.15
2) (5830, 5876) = 7.42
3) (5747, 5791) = 7.18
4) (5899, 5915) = 7.1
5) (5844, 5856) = 7.56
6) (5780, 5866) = 7.45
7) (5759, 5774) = 7.01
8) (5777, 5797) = 7.42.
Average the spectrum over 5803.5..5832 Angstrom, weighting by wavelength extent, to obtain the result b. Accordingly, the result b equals 7.55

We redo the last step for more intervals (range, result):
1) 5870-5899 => 7.1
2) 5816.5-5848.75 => 7.48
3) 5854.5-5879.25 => 7.33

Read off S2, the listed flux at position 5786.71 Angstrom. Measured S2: 7.602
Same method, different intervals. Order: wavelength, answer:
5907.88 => 7.152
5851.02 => 7.576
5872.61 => 7.252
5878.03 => 7.517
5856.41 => 7.45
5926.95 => 7.23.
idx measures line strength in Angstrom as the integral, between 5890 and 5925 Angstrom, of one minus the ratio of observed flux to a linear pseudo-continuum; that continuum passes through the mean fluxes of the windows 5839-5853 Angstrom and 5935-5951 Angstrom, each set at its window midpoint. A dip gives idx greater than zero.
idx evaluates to 0.7 Angstrom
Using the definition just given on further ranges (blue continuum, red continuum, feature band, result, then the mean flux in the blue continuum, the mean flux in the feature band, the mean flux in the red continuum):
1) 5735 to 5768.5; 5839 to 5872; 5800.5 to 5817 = -0.85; 7.1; 7.64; 7.4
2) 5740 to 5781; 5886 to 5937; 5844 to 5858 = -0.93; 7.06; 7.53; 7.07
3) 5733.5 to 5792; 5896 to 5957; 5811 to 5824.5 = -0.59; 7.18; 7.48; 7.13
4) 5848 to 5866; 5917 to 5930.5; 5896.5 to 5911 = 0.29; 7.36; 7.1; 7.2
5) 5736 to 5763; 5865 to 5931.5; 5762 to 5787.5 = -0.55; 7.07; 7.24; 7.15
